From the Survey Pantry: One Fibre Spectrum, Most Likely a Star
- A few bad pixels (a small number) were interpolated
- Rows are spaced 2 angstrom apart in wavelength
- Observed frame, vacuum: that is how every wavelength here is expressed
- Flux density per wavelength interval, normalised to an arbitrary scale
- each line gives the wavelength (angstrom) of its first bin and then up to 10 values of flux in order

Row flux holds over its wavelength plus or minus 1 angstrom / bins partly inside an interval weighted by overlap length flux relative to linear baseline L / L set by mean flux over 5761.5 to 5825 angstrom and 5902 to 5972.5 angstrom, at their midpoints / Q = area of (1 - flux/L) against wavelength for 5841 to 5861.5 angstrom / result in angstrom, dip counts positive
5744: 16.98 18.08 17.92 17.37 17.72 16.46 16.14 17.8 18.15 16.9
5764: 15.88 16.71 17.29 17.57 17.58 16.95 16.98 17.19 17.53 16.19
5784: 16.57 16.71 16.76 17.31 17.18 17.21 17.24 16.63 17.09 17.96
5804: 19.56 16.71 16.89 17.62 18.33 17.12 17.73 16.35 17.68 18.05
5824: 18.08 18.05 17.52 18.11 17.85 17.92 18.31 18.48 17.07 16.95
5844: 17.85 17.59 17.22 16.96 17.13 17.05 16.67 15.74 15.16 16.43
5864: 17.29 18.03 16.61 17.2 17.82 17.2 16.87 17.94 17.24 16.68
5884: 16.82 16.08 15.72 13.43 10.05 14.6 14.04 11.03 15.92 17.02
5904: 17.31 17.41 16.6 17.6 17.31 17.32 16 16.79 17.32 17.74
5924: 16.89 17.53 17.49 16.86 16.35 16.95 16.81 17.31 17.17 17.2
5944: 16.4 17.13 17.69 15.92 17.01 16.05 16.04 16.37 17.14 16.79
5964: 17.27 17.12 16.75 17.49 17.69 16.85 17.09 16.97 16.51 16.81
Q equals 0.38 angstrom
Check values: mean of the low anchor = 17.2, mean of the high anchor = 17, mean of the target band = 16.8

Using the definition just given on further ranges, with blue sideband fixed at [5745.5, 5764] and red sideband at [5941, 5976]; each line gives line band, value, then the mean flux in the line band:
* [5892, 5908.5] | 1.8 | 15.1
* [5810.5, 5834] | -0.8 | 17.7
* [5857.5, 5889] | 0.4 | 16.8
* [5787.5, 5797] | 0.0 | 17.2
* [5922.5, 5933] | -0.1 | 17.1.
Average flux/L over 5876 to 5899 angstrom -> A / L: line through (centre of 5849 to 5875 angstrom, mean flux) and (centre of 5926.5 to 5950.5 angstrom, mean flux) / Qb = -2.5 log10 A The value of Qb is 0.13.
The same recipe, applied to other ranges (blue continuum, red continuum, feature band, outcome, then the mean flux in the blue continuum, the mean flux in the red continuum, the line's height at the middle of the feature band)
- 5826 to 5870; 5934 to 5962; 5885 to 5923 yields 0.08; 17.3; 16.8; 17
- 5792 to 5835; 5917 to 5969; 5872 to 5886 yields 0.01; 17.6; 16.9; 17.3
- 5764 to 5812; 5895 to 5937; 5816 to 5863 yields -0.02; 17.2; 16.6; 16.9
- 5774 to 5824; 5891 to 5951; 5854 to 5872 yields 0.01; 17.3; 16.4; 16.8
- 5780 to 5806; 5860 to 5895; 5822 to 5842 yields -0.07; 17.2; 16.2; 16.7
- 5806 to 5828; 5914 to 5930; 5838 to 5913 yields 0.06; 17.5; 17.1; 17.3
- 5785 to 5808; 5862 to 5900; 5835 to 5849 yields -0.07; 17.3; 15.8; 16.5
